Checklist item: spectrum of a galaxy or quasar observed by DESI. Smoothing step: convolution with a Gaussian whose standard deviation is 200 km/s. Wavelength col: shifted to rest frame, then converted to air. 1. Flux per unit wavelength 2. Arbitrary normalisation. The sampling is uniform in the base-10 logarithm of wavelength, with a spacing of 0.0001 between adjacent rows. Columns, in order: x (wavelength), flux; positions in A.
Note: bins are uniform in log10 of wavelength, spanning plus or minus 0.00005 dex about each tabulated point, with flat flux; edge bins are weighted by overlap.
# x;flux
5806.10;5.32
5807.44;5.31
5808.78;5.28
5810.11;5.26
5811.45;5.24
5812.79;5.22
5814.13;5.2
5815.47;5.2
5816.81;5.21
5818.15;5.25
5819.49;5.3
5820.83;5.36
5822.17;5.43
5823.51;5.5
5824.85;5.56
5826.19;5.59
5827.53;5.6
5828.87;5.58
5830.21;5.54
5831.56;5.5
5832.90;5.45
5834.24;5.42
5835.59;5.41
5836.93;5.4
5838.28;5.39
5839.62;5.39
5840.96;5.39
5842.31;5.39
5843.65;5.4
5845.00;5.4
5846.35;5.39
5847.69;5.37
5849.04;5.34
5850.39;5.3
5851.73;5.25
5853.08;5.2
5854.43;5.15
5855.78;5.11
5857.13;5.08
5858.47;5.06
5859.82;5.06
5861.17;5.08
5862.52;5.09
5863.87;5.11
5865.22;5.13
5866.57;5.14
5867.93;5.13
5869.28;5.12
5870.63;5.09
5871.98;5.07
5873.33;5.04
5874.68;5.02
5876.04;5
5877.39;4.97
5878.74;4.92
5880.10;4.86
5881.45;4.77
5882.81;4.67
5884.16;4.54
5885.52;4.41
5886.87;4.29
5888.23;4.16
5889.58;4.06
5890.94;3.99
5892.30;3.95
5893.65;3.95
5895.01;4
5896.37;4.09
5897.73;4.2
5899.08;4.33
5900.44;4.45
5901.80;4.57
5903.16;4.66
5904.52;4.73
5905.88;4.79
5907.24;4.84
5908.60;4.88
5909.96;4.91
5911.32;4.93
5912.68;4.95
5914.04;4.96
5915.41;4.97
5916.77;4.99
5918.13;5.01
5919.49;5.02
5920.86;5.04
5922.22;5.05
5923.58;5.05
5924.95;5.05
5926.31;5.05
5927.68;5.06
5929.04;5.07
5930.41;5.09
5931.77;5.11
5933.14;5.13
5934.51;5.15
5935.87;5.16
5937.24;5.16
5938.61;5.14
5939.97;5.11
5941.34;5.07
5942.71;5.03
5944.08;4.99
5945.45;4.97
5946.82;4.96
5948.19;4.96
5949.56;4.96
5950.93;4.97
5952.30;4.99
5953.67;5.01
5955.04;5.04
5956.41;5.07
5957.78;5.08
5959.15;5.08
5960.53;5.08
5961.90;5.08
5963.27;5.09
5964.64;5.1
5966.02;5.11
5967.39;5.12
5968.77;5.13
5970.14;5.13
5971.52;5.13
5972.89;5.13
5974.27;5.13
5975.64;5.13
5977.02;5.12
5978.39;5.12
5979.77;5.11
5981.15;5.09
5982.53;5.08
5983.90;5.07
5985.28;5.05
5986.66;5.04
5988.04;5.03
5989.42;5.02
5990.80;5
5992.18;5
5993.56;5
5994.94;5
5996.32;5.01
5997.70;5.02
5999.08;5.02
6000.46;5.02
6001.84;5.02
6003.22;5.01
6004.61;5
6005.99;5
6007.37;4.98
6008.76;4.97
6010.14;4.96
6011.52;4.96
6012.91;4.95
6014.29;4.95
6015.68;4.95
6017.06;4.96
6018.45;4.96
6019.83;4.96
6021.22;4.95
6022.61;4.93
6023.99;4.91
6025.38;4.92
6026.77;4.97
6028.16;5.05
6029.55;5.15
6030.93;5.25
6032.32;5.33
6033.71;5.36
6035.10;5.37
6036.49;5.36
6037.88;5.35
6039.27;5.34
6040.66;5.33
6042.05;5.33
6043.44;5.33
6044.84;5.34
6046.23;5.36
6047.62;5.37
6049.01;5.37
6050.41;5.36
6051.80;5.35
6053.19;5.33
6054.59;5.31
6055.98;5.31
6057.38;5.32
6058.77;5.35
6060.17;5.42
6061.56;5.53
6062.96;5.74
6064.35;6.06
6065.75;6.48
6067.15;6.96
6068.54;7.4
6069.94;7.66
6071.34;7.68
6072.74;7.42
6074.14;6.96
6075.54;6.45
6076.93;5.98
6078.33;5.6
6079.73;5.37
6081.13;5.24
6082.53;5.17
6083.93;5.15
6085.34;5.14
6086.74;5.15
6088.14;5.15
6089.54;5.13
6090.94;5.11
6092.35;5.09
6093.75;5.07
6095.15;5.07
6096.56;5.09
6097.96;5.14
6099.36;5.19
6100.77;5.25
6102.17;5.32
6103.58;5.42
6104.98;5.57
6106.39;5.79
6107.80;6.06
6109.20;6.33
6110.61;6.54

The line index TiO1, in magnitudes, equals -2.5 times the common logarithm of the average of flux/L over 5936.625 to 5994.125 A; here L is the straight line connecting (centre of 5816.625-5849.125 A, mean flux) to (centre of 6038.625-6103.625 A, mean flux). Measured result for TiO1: 0.10 mag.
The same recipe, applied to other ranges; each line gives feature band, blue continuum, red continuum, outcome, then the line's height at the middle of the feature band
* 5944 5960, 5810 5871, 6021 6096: 0.09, 5.43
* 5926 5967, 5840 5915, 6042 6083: 0.04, 5.24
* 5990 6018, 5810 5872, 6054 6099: 0.13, 5.62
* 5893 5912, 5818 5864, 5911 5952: 0.14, 5.14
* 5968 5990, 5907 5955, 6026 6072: 0.04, 5.28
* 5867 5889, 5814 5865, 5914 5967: 0.09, 5.22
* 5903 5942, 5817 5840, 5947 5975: 0.04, 5.18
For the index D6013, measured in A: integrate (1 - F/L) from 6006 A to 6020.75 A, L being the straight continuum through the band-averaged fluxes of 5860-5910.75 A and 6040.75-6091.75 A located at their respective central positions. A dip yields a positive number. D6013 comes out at 1.30 A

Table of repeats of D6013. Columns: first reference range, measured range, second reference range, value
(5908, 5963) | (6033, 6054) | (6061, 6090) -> 1.8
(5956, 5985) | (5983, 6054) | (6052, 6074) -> 7.0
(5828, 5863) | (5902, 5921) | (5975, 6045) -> 1.2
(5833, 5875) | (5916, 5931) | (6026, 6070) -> 0.8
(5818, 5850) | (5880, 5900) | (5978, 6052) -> 4.0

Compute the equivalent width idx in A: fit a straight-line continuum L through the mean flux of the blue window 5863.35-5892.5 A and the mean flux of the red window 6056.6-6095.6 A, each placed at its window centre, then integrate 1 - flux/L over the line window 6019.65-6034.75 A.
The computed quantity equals 1.36 A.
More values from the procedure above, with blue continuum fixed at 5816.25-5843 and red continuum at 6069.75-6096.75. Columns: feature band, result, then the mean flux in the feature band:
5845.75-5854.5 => 0.3 A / 5.3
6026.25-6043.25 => 1.2 A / 5.27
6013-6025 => 1.5 A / 4.95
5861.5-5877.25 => 1.1 A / 5.08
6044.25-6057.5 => 0.8 A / 5.34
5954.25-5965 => 1.0 A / 5.08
